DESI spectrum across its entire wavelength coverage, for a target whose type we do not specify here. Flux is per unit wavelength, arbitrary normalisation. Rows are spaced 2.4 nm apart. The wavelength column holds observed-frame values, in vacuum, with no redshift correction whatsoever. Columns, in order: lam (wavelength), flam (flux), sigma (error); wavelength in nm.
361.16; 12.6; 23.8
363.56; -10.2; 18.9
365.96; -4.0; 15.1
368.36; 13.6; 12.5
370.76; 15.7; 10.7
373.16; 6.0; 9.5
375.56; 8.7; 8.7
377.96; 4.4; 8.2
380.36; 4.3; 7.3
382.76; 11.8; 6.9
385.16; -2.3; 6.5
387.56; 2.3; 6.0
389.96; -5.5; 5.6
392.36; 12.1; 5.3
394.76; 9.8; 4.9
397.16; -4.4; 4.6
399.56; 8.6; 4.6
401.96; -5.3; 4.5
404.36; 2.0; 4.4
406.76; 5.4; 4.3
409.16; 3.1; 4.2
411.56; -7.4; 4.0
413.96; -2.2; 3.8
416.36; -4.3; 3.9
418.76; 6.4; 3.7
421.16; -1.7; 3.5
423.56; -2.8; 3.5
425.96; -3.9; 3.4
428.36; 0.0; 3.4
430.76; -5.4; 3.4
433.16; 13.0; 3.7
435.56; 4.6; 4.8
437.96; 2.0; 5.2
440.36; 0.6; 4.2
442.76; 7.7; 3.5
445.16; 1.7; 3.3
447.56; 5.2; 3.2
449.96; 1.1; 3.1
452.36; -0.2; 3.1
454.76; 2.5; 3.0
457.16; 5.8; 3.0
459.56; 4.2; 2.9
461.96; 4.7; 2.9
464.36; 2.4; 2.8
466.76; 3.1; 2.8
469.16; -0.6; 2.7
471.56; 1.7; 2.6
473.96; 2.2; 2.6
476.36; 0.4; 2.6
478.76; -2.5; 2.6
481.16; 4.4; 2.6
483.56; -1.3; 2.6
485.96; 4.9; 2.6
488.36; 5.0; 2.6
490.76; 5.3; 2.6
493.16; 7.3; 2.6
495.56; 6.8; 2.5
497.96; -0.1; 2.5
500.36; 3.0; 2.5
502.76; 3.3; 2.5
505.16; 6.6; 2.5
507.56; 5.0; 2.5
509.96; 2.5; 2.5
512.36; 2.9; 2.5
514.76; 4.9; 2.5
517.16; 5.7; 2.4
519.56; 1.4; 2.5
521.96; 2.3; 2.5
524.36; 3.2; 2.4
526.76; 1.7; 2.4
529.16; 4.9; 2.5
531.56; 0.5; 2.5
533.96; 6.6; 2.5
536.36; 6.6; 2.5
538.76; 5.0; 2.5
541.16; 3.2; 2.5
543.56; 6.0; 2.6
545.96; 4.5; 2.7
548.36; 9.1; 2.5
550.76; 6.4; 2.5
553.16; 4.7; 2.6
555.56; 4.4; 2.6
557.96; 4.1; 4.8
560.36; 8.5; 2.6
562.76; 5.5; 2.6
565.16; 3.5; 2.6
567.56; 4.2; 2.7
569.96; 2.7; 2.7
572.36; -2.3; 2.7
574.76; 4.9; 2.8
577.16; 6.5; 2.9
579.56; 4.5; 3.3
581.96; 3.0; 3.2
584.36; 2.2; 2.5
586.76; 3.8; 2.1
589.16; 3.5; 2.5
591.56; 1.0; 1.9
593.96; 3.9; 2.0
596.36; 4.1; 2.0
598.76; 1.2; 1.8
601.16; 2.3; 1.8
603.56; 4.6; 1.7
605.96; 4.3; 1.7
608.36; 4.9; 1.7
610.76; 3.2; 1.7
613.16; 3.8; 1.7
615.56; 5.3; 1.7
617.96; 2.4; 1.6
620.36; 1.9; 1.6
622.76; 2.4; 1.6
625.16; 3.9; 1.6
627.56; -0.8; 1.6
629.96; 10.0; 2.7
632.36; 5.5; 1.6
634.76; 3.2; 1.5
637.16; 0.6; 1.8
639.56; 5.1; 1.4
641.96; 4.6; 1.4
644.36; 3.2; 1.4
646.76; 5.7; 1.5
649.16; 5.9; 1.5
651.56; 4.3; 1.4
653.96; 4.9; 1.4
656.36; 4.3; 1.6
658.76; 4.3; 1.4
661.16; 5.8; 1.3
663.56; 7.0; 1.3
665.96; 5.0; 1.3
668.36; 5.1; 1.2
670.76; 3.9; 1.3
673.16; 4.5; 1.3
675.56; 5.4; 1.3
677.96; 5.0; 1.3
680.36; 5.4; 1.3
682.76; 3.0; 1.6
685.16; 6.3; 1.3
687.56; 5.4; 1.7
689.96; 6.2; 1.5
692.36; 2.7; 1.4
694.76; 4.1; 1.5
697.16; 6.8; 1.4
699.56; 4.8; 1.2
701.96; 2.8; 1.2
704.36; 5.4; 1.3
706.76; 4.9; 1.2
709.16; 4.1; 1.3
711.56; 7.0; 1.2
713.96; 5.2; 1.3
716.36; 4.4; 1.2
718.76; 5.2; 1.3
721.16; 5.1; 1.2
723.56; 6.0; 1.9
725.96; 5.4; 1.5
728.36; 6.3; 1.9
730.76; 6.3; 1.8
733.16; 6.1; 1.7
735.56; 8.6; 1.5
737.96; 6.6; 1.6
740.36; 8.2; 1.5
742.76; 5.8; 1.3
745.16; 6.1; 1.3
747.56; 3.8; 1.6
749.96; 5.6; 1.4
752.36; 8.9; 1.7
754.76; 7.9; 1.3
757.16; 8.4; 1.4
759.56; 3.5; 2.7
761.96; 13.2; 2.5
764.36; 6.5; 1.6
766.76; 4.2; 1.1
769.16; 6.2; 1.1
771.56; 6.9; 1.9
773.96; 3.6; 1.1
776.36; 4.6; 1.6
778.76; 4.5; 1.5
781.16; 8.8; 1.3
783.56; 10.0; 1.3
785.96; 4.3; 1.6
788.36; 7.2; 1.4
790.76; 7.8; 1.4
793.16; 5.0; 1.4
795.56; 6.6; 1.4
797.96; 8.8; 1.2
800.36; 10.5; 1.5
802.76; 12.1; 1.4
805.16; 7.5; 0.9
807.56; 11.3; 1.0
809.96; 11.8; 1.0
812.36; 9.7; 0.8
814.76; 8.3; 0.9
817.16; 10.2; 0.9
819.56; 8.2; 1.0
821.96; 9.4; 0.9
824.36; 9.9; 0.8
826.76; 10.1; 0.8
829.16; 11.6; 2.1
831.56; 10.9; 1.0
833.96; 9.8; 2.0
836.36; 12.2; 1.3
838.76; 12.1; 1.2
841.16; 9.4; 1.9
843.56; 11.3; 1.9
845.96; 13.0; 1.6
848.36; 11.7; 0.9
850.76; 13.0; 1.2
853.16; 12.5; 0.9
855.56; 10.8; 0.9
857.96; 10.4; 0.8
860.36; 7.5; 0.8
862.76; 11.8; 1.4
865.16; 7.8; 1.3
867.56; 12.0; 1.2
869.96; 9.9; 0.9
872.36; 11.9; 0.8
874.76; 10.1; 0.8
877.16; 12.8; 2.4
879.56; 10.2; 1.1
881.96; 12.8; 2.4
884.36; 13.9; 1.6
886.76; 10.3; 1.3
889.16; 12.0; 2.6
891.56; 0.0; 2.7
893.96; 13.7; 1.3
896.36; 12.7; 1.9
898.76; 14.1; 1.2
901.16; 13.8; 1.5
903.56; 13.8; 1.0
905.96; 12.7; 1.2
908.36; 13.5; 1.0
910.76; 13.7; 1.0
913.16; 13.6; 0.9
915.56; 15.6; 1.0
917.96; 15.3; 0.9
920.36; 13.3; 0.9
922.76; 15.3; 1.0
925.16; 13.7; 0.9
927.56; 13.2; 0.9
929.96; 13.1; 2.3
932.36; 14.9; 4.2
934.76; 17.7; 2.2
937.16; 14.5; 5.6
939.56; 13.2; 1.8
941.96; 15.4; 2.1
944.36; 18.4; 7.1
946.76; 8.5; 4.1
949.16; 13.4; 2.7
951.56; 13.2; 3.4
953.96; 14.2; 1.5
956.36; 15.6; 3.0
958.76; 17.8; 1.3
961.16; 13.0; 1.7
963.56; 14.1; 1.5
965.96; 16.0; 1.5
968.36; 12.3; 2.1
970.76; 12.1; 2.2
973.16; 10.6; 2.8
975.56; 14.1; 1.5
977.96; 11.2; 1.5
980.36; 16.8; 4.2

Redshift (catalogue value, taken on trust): 0.999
